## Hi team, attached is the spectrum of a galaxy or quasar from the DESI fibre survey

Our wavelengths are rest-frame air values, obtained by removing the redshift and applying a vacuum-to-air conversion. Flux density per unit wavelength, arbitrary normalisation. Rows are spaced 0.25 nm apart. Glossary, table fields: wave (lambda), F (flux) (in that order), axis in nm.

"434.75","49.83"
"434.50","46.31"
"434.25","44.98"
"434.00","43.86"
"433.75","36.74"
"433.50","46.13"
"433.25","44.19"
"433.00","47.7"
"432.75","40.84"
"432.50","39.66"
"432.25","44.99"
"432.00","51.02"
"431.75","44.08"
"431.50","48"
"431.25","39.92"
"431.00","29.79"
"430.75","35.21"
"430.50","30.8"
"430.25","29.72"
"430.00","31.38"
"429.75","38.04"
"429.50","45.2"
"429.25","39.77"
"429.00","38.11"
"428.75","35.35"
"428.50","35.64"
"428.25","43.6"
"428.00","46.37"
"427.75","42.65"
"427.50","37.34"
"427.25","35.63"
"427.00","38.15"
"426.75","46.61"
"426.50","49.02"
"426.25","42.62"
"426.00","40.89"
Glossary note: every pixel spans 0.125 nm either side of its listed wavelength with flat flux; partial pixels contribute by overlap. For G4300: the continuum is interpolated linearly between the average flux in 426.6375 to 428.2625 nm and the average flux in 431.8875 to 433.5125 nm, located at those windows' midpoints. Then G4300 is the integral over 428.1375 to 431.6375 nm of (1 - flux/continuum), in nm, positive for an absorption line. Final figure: 0.47 nm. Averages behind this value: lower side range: 41.3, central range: 37.2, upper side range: 44.8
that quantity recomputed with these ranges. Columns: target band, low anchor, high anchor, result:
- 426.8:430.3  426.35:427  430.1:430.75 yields -0.04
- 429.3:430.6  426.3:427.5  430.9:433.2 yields 0.22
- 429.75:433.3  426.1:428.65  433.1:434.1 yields 0.24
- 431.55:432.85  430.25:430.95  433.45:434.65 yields -0.25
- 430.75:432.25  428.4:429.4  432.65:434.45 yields -0.04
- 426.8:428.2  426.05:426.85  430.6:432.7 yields 0.13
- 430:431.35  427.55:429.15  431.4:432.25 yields 0.37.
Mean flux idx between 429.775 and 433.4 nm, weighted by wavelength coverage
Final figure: 39.8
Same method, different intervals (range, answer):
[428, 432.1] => 38.6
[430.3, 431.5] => 35.1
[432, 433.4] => 44.2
